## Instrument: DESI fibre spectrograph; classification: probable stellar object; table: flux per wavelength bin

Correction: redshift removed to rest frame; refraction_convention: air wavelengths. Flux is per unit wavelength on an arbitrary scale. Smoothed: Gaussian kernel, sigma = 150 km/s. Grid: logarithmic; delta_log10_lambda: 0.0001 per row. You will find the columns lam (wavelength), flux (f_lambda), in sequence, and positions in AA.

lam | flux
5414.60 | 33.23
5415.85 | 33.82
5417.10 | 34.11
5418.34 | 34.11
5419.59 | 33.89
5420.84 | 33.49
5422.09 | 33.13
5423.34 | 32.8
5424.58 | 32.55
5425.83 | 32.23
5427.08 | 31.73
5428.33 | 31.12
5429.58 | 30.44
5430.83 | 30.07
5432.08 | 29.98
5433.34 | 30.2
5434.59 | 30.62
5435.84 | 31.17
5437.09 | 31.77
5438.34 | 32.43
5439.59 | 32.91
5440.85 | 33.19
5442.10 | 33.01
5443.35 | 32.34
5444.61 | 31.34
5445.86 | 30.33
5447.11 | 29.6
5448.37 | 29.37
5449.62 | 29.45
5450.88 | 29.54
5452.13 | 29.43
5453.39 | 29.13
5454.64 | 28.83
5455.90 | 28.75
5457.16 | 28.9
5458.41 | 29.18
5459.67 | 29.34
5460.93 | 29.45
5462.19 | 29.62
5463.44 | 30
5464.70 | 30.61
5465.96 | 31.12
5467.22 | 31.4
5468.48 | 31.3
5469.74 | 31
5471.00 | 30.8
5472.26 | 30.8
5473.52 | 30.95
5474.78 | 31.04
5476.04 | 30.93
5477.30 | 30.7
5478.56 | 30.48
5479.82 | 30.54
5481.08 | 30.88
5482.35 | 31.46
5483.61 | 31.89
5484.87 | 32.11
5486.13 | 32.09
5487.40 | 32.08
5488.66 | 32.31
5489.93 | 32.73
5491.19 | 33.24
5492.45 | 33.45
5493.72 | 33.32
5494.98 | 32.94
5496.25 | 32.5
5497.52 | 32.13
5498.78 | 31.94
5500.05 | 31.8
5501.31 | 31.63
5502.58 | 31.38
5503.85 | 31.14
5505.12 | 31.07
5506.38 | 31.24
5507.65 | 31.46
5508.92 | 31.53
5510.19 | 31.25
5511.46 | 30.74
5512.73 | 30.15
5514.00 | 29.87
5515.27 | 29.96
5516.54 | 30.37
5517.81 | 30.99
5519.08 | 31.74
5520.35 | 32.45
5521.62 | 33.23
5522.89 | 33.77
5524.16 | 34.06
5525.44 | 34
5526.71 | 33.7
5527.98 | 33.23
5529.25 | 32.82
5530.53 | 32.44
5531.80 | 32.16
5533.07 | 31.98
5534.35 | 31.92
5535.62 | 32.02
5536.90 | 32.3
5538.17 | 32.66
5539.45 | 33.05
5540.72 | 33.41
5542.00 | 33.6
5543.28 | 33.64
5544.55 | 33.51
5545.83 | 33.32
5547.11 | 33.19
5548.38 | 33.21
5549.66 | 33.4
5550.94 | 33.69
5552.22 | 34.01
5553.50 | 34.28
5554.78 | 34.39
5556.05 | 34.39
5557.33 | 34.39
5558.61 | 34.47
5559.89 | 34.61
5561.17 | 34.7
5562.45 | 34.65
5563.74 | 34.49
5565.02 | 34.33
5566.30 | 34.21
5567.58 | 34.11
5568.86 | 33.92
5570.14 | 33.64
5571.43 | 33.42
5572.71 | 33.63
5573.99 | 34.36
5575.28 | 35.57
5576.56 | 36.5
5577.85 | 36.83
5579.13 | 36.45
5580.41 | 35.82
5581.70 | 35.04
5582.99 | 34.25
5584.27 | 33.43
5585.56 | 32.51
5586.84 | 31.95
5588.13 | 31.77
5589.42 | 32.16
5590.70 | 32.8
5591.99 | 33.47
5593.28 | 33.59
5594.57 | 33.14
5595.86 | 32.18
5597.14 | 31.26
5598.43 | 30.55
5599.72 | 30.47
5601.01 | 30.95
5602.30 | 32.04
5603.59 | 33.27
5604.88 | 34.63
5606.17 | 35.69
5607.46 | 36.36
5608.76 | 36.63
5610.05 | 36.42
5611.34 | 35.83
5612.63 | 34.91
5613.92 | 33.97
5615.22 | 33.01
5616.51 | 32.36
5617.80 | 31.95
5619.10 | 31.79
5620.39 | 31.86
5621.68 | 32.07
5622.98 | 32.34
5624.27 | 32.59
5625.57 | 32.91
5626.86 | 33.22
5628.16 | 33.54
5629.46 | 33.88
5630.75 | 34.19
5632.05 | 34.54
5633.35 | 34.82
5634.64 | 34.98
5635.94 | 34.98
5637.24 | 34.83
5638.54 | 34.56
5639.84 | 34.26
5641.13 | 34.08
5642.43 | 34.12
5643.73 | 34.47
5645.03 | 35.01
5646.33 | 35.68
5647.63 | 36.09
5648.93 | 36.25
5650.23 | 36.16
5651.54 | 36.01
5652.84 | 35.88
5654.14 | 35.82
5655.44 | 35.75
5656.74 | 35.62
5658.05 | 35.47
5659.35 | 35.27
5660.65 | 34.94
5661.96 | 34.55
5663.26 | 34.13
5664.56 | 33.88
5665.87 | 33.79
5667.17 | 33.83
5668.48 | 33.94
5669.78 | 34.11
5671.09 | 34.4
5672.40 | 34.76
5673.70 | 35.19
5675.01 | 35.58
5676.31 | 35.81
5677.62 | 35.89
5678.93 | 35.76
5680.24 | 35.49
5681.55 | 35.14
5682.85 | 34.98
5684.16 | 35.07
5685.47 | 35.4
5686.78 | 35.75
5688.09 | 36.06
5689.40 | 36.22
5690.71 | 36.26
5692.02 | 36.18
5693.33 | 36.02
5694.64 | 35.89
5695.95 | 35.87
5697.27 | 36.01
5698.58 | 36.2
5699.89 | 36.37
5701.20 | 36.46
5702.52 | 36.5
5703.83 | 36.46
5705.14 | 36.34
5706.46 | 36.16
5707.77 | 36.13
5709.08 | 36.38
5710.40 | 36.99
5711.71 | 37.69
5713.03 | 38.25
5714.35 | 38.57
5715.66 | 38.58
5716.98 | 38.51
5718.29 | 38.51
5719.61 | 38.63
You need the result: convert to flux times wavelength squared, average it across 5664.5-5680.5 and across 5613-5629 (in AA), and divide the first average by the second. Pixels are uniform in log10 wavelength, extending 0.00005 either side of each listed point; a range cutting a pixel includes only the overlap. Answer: 1.08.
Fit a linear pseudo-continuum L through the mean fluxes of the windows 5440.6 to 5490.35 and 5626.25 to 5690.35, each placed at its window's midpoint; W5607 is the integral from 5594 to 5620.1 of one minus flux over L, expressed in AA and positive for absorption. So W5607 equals 0.4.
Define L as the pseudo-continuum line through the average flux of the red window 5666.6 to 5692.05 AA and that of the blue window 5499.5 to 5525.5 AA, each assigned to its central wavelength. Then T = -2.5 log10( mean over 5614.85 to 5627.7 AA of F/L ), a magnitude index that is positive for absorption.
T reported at 0.051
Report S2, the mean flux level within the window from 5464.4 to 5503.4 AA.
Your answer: 31.7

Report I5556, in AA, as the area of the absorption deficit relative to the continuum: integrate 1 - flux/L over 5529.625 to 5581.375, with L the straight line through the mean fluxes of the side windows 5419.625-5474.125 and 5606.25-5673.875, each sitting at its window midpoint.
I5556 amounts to -1.6 AA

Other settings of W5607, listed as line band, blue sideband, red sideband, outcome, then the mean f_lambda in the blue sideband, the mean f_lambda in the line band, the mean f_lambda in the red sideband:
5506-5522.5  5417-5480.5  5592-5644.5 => 0.41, 31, 31.2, 33.6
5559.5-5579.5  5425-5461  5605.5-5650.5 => -0.96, 30.6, 34.7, 34.3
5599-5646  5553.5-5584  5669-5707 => 1.77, 34.7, 33.8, 35.7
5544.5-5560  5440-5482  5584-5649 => -0.78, 30.4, 33.9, 33.6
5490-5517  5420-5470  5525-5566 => 0.64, 30.8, 31.6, 33.5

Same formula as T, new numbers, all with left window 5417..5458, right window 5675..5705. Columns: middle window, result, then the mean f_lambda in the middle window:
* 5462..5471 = 0.03 mag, 30.8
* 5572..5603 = 0.02 mag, 33.4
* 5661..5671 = 0.04 mag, 34.1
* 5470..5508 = 0.02 mag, 31.7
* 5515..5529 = 0.01 mag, 32.6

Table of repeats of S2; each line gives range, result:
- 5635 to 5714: 35.5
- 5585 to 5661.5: 33.9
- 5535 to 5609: 33.7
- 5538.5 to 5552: 33.4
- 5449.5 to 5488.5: 30.5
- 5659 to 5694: 35.1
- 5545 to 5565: 34.1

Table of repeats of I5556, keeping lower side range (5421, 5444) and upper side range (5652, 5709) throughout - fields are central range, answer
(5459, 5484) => 1.3 AA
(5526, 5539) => 0.3 AA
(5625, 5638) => 0.2 AA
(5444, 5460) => 1.3 AA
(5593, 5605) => 0.8 AA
